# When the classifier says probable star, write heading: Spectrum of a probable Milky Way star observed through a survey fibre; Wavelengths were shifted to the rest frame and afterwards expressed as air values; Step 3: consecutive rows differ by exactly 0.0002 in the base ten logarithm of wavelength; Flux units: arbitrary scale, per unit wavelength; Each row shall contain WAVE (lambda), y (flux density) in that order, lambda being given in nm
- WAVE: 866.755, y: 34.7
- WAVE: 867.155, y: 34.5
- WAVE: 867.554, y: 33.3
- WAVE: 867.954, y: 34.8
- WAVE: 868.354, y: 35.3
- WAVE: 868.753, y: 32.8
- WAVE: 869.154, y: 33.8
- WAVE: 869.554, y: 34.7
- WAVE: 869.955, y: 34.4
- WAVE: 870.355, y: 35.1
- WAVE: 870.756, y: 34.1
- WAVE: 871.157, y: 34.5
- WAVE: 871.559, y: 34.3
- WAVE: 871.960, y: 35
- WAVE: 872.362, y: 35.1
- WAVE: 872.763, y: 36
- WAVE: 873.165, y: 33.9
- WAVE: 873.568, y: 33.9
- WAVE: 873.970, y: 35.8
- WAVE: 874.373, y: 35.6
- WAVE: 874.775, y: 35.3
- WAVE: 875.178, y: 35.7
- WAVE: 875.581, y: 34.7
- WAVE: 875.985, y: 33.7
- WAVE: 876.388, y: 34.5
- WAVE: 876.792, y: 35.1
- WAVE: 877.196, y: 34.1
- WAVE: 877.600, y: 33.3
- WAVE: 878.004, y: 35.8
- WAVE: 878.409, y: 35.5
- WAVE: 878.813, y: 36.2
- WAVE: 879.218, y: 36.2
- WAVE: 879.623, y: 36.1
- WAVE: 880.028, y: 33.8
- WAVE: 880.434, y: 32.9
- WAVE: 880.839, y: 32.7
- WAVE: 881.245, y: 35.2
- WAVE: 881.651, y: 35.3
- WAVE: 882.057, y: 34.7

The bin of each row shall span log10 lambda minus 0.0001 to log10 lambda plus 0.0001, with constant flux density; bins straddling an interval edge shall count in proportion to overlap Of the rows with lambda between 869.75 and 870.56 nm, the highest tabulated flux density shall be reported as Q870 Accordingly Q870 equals 35.1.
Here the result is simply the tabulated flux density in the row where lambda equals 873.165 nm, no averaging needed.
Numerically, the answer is 33.9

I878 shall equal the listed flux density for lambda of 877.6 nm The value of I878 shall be 33.3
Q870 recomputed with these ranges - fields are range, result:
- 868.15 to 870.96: 35.3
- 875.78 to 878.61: 35.8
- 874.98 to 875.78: 35.7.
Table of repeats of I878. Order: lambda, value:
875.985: 33.7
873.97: 35.8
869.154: 33.8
